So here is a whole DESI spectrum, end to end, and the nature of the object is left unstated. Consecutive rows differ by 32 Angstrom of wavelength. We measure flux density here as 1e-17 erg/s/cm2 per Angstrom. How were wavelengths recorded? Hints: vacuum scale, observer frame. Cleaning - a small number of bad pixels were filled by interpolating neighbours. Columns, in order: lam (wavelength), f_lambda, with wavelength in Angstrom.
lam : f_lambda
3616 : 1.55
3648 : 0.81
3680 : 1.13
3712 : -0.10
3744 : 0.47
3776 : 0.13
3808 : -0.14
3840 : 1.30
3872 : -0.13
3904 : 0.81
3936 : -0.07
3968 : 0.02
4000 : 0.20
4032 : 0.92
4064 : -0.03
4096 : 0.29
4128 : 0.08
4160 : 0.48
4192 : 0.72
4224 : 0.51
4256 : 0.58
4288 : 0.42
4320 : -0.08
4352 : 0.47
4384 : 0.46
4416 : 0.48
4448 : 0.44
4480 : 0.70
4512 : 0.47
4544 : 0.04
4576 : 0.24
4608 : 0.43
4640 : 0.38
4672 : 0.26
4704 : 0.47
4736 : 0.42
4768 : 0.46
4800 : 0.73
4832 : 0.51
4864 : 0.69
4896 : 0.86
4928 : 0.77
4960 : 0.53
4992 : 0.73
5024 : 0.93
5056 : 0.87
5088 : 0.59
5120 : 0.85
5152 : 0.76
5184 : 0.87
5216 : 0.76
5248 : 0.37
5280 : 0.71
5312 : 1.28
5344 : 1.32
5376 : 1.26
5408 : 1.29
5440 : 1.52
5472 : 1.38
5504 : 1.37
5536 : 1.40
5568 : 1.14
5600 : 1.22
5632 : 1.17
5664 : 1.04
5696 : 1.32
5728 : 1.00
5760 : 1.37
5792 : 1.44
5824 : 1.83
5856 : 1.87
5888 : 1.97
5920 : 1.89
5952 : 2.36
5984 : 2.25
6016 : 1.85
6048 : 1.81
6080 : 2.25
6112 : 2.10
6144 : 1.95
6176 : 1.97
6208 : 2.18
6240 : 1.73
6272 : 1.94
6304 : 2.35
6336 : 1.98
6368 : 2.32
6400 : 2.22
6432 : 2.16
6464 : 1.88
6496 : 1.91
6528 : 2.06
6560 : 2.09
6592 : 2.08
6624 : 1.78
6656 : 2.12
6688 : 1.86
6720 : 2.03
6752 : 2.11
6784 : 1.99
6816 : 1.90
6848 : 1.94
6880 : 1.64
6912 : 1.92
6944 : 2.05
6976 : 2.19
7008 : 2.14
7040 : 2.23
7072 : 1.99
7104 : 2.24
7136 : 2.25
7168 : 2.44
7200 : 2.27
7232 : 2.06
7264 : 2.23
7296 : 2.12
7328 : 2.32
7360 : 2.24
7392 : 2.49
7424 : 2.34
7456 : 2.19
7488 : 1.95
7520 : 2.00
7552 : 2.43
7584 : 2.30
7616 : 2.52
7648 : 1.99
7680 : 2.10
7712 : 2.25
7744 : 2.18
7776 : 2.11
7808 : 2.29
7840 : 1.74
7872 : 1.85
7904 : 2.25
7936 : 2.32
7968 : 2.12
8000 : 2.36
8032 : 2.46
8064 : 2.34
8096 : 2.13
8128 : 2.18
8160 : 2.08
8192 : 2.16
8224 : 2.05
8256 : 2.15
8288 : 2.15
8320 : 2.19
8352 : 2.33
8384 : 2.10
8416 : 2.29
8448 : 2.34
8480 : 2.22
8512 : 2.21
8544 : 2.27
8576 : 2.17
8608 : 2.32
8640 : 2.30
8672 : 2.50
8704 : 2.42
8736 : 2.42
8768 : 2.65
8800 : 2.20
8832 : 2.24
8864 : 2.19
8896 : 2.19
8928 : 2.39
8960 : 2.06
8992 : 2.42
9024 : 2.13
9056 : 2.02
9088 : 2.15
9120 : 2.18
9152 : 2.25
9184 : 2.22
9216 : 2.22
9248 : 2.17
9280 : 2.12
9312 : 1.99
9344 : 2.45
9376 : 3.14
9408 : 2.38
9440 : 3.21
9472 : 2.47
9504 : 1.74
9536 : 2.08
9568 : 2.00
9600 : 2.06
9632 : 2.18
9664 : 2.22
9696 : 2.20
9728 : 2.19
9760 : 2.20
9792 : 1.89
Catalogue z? 0.33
